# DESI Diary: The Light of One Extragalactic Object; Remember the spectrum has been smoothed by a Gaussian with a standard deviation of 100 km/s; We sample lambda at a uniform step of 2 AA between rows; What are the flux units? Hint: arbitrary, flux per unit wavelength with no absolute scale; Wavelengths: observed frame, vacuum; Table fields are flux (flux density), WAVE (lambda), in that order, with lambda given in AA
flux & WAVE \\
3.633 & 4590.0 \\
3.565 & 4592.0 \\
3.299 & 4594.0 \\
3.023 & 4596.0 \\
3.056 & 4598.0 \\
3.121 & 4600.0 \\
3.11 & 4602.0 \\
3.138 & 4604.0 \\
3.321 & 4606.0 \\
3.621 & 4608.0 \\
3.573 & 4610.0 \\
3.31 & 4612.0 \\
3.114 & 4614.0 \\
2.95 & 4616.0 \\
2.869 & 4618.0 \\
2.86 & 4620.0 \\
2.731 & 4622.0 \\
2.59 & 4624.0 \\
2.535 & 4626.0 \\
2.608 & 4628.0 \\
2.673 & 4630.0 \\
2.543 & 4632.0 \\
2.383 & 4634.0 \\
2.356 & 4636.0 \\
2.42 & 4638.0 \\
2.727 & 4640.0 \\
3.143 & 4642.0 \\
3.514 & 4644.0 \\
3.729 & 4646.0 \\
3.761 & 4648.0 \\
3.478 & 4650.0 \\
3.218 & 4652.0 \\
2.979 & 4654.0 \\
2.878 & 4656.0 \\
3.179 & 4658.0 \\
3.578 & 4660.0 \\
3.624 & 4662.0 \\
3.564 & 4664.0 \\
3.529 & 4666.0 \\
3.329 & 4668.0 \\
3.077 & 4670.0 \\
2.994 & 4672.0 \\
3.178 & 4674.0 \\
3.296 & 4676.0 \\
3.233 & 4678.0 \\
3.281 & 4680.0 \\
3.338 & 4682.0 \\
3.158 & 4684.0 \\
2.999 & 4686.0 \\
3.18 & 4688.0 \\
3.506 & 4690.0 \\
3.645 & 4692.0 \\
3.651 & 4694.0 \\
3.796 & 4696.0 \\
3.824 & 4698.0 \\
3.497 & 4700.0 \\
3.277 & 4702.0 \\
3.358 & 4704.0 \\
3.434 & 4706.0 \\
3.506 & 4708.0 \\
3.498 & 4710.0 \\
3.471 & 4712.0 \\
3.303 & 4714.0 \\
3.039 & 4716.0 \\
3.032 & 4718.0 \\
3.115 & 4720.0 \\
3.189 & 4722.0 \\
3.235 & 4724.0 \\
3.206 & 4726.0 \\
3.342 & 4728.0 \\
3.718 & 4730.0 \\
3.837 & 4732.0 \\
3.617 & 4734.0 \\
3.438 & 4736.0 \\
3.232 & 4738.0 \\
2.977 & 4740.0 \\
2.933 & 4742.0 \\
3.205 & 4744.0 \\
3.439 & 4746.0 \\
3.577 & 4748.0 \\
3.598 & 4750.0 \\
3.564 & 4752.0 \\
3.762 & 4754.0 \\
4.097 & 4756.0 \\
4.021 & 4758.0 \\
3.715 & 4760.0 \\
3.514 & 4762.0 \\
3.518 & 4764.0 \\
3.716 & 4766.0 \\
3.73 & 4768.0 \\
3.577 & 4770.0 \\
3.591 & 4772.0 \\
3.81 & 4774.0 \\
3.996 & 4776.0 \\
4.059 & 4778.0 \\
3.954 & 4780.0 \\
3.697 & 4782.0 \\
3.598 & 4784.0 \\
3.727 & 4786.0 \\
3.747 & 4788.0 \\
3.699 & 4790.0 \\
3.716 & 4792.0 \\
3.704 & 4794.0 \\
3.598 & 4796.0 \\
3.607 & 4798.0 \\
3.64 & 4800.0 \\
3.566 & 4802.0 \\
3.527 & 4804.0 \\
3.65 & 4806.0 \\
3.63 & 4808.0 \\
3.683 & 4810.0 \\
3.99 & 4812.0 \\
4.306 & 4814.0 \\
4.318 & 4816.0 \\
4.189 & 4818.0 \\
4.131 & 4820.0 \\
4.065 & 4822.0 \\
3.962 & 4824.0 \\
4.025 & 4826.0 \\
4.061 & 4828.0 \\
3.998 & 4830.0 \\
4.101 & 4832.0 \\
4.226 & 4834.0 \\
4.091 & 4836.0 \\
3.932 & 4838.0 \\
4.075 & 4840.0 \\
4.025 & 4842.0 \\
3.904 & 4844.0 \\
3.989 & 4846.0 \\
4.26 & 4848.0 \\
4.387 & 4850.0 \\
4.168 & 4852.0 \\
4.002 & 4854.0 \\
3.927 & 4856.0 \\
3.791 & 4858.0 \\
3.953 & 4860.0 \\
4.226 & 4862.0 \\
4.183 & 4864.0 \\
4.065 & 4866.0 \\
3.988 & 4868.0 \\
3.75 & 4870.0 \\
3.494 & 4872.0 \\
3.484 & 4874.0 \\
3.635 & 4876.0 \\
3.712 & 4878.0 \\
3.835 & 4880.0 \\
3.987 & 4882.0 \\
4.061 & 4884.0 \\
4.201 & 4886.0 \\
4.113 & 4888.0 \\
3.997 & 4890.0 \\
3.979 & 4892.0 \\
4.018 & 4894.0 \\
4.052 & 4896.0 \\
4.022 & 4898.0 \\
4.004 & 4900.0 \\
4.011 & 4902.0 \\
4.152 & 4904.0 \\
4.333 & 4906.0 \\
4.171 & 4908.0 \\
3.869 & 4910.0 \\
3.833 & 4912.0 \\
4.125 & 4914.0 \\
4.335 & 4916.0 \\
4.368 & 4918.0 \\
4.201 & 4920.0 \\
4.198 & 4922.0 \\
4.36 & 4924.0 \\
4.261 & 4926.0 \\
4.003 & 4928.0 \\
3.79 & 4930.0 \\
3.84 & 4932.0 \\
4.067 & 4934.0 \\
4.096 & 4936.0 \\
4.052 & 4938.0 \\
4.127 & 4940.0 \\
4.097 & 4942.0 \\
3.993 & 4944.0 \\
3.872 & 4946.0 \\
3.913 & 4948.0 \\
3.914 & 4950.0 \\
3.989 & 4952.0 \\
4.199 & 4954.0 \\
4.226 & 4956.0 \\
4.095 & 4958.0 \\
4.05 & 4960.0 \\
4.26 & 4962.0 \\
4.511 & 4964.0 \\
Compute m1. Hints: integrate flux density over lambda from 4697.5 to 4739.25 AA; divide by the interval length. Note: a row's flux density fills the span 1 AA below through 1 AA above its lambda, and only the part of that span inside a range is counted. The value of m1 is 3.38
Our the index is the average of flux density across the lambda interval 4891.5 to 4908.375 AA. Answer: 4.08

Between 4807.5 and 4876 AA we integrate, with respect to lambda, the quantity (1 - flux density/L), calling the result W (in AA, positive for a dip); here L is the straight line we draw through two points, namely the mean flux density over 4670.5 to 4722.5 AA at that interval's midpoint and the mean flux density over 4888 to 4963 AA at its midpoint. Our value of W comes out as -3.7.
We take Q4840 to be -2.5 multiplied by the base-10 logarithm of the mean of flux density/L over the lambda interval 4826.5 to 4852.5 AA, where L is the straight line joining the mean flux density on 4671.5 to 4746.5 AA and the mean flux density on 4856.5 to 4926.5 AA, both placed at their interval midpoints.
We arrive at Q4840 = -0.07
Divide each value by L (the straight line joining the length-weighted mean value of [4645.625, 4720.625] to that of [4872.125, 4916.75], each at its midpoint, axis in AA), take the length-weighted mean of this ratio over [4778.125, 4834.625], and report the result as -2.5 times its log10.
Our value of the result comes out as -0.04 mag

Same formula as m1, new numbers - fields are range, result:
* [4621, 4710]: 3.19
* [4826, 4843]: 4.06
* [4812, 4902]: 4.02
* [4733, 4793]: 3.63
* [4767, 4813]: 3.72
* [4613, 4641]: 2.67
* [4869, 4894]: 3.86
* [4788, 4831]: 3.86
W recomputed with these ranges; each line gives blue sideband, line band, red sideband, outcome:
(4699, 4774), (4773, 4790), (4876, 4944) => -0.94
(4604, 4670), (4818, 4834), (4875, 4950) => -1.39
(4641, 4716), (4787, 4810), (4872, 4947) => 0.42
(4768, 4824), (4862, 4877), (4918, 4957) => 0.44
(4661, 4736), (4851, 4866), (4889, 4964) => -0.64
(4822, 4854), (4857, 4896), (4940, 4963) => 1.42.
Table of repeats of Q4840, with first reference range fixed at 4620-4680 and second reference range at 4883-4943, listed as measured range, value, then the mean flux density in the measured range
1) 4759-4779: -0.06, 3.72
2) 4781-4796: -0.03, 3.69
